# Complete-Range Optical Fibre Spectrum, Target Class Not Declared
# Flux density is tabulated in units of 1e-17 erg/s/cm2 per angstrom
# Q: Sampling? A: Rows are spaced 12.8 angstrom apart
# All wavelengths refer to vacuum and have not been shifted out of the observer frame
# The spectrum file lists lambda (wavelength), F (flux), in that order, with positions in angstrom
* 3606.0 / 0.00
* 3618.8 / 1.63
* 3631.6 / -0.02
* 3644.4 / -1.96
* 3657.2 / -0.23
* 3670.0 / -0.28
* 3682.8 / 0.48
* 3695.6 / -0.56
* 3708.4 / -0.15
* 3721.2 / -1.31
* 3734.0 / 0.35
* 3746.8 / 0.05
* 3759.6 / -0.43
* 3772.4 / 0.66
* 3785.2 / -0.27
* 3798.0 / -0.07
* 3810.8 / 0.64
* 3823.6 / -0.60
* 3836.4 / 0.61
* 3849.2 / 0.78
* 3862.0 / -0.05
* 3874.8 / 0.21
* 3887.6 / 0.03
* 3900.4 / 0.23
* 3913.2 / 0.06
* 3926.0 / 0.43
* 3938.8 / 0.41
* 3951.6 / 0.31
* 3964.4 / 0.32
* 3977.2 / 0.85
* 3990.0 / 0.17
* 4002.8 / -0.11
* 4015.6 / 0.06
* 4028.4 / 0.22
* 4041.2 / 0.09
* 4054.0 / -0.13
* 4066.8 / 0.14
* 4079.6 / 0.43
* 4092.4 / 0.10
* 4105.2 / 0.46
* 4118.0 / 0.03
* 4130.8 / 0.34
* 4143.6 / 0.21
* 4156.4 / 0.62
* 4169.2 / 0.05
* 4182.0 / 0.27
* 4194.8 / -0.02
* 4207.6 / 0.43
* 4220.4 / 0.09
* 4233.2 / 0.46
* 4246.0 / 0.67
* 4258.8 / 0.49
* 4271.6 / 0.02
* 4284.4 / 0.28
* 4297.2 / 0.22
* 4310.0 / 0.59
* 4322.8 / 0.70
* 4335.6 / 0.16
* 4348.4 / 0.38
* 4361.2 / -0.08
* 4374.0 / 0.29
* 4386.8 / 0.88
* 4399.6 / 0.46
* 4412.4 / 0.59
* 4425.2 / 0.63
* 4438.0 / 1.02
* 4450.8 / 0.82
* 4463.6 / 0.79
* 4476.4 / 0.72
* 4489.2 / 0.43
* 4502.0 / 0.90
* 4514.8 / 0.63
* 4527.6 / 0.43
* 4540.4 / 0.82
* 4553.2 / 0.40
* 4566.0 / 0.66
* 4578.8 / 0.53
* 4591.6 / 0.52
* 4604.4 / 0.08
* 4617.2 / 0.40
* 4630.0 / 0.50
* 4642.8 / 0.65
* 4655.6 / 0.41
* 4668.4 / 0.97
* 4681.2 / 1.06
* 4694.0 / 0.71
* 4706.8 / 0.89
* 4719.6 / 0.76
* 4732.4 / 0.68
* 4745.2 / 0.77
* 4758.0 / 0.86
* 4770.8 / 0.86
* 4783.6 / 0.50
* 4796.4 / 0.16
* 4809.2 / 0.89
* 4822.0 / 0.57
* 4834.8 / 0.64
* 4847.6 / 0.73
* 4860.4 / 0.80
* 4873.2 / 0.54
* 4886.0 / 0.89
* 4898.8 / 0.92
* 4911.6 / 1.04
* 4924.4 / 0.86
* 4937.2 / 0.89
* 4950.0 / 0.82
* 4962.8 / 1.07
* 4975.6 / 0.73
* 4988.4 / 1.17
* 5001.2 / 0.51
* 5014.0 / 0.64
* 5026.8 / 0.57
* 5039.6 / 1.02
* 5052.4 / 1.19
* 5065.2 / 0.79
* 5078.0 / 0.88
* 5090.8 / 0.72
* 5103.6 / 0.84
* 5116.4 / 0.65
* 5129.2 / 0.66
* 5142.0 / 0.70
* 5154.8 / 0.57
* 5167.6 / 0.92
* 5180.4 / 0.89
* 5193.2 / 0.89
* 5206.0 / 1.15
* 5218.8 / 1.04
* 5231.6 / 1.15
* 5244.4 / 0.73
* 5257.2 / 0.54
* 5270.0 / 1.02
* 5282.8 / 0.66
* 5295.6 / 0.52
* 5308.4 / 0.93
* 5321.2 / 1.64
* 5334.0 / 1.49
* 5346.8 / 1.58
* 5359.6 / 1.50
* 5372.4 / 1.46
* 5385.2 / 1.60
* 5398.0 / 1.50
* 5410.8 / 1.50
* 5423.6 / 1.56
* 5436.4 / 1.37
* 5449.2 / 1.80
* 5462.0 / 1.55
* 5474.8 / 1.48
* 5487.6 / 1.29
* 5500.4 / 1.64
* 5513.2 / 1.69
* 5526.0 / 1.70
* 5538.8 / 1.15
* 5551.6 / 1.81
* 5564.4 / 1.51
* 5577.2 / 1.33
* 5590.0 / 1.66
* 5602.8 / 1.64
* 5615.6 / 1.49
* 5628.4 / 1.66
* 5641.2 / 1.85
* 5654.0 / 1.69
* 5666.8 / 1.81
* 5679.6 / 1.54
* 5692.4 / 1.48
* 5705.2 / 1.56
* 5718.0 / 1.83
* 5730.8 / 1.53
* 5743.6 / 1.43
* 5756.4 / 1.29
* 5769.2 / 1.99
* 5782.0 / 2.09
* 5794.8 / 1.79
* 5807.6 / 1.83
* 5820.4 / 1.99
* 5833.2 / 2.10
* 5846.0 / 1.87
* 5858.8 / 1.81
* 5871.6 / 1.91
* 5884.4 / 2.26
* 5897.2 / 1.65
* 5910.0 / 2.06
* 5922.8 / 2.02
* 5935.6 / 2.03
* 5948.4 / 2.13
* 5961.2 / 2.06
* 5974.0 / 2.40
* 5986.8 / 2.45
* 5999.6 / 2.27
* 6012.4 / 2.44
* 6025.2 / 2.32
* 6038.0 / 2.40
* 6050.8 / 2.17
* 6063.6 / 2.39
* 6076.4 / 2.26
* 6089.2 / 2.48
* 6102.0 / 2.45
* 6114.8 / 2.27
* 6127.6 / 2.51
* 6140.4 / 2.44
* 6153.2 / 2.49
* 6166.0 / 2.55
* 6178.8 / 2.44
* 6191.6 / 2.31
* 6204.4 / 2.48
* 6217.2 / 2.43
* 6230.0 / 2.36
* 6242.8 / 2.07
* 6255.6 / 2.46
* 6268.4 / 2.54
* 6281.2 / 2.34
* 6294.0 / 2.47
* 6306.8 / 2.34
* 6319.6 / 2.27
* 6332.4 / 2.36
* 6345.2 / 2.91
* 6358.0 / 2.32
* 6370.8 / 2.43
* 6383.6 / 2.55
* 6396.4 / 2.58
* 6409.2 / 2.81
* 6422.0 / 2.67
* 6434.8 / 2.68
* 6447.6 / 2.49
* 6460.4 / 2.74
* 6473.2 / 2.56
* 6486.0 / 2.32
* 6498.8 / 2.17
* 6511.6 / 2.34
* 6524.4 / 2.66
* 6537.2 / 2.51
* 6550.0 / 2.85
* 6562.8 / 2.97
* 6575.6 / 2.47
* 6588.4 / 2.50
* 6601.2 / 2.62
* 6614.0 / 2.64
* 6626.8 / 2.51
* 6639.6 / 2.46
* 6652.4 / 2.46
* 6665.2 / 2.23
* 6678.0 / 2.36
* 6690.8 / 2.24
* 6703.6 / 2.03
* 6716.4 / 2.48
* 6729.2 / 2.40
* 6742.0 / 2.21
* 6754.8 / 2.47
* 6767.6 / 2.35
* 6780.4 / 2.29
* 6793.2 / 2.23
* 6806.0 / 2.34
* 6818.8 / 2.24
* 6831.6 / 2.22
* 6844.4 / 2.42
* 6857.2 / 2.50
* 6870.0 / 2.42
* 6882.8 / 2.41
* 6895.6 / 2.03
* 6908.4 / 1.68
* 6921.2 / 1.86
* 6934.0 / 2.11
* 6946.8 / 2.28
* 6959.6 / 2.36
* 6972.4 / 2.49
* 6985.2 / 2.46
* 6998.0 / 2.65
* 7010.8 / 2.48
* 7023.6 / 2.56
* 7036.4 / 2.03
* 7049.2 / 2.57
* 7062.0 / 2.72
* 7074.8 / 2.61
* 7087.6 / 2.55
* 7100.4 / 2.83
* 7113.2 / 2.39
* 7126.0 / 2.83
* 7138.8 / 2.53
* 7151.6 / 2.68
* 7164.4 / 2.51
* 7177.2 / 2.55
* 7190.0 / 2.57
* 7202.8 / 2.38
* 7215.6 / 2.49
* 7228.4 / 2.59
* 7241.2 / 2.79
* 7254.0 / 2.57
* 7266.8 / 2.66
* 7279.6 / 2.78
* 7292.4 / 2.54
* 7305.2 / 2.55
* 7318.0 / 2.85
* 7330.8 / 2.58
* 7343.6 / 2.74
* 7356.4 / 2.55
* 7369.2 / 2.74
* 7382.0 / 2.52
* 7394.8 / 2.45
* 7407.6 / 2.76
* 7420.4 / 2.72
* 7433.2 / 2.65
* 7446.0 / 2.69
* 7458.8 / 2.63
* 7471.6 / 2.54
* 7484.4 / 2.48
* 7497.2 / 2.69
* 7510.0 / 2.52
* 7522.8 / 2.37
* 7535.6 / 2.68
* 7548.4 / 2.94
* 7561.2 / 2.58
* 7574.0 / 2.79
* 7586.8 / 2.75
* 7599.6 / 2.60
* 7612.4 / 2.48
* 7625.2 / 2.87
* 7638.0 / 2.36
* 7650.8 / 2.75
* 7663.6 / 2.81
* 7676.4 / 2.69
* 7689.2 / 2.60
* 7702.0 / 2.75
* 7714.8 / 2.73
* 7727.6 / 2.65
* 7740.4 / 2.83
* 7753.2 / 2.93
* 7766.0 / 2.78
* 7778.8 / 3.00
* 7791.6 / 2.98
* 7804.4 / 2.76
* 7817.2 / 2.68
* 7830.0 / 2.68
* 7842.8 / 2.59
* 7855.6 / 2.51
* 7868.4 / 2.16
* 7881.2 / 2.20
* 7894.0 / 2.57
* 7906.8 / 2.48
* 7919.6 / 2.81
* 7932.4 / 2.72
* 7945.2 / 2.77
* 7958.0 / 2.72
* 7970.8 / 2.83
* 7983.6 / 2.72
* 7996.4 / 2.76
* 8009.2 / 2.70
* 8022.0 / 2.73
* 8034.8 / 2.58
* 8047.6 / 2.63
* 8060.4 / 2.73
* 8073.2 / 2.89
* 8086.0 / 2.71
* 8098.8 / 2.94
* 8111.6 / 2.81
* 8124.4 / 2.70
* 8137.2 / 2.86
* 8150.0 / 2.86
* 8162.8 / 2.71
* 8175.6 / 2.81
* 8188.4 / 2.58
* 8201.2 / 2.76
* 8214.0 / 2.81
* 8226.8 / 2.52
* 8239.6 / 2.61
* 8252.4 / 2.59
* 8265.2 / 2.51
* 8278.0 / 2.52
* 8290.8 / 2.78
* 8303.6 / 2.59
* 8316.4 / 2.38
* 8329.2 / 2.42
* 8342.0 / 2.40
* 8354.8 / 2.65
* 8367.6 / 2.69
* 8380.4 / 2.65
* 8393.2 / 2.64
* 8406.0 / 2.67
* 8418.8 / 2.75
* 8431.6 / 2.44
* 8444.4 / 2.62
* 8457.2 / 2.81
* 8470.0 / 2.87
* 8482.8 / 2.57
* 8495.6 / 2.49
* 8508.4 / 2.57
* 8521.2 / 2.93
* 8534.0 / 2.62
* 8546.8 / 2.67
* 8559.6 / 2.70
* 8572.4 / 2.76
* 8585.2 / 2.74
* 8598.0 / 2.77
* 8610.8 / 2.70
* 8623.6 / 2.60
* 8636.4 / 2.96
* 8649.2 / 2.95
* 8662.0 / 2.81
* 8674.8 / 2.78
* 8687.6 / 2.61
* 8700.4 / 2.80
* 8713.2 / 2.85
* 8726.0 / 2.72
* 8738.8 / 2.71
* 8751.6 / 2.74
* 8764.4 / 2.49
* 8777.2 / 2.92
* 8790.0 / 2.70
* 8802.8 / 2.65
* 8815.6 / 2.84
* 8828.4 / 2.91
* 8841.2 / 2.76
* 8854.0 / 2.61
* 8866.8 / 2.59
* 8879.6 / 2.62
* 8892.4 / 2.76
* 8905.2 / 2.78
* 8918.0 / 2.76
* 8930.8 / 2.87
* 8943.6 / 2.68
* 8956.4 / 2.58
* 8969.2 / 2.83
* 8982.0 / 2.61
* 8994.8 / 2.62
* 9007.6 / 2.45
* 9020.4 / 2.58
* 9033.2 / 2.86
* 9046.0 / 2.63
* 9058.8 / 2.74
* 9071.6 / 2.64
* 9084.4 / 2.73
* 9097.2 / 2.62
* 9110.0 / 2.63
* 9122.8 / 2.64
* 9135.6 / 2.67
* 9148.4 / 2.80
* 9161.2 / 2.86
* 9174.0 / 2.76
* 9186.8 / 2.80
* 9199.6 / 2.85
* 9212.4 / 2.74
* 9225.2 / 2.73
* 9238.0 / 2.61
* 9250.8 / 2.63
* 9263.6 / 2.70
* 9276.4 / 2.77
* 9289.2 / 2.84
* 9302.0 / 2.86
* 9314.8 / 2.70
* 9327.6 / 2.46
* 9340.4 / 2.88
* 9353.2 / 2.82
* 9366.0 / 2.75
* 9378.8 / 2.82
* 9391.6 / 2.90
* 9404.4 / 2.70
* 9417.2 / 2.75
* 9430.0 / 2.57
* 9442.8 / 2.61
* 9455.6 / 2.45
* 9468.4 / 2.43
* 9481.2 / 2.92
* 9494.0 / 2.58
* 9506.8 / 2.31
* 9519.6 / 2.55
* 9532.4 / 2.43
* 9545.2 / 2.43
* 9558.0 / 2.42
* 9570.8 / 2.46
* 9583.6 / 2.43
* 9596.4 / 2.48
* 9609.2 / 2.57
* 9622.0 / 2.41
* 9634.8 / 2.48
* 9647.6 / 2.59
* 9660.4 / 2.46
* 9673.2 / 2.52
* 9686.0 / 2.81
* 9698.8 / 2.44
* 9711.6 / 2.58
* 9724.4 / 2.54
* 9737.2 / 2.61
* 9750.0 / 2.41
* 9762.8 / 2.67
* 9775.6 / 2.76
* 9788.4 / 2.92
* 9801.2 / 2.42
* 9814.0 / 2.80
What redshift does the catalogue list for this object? 0.34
